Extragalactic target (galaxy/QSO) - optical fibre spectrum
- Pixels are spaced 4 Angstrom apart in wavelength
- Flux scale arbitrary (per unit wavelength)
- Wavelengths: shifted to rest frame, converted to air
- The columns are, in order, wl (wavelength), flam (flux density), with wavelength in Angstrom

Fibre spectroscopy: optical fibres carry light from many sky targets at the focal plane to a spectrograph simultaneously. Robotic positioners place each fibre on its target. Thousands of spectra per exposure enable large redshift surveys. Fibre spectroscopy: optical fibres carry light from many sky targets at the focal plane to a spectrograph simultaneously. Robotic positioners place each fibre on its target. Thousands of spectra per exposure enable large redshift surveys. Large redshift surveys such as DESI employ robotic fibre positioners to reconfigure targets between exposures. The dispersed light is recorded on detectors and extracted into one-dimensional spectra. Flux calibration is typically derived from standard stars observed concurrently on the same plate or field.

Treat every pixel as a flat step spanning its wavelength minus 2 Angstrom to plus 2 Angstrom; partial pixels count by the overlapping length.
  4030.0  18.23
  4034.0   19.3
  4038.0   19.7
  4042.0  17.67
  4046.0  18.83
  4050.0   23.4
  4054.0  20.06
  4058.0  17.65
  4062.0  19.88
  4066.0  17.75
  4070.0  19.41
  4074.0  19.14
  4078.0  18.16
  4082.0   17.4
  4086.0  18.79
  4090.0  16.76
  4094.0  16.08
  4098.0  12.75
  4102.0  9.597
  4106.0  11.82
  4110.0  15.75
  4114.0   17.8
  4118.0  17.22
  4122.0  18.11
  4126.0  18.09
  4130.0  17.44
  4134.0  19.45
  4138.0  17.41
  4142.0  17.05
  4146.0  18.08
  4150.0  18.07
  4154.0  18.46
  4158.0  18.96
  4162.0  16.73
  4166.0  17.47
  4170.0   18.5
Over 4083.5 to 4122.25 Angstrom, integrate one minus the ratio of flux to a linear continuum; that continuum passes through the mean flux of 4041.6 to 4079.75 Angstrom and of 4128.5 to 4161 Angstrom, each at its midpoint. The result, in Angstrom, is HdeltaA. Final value 6.8 Angstrom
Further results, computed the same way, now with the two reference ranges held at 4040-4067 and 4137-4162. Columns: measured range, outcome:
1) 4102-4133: 3.6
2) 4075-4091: 0.9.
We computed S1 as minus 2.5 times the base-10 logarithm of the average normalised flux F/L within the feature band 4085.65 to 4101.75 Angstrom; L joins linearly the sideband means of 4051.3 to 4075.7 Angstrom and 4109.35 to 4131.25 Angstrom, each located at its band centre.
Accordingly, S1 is 0.21 mag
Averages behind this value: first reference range 19.1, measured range 15.1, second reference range 17.5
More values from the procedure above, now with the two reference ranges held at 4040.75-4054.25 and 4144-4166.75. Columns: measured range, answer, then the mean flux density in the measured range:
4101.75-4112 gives 0.42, 12.9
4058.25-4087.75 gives 0.06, 18.6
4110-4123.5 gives 0.08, 17.4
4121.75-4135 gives 0.02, 18.2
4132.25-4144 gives 0.02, 17.9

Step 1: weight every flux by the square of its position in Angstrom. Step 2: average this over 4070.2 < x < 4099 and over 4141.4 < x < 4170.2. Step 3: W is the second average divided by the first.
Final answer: 1.1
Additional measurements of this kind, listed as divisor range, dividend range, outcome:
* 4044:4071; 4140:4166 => 0.96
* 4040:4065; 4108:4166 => 0.95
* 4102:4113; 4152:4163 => 1.39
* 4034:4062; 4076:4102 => 0.84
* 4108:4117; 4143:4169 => 1.09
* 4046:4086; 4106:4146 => 0.93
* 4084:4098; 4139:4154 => 1.10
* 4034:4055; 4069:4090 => 0.94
